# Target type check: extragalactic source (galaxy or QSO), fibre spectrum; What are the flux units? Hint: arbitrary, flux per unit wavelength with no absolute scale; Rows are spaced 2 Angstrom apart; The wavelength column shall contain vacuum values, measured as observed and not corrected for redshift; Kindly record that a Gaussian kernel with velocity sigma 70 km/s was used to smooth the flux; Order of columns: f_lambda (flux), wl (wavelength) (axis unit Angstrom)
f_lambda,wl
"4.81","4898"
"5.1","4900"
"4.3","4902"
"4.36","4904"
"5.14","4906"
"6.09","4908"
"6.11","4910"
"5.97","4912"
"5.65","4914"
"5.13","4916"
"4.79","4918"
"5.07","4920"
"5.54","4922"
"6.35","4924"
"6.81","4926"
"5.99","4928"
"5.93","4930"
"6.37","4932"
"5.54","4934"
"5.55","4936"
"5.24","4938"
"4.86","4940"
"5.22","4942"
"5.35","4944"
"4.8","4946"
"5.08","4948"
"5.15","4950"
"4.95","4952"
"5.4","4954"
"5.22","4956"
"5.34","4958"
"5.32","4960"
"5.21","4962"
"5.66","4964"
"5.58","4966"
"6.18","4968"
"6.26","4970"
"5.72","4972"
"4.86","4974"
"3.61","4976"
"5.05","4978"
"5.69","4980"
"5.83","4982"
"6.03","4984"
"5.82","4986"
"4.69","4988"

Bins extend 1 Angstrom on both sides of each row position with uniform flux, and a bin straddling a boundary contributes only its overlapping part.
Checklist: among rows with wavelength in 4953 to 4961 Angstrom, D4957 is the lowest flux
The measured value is 5.22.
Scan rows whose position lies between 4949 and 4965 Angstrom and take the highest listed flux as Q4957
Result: 5.66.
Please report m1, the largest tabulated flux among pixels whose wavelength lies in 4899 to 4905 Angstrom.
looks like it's 5.1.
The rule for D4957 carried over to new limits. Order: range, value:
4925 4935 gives 5.54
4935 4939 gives 5.24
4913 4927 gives 4.79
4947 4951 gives 5.08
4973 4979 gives 3.61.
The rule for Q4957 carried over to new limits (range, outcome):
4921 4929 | 6.81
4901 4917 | 6.11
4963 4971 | 6.26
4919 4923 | 5.54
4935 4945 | 5.55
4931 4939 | 6.37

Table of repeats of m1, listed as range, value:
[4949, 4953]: 5.15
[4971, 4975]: 5.72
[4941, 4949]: 5.35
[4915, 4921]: 5.13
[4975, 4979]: 5.05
